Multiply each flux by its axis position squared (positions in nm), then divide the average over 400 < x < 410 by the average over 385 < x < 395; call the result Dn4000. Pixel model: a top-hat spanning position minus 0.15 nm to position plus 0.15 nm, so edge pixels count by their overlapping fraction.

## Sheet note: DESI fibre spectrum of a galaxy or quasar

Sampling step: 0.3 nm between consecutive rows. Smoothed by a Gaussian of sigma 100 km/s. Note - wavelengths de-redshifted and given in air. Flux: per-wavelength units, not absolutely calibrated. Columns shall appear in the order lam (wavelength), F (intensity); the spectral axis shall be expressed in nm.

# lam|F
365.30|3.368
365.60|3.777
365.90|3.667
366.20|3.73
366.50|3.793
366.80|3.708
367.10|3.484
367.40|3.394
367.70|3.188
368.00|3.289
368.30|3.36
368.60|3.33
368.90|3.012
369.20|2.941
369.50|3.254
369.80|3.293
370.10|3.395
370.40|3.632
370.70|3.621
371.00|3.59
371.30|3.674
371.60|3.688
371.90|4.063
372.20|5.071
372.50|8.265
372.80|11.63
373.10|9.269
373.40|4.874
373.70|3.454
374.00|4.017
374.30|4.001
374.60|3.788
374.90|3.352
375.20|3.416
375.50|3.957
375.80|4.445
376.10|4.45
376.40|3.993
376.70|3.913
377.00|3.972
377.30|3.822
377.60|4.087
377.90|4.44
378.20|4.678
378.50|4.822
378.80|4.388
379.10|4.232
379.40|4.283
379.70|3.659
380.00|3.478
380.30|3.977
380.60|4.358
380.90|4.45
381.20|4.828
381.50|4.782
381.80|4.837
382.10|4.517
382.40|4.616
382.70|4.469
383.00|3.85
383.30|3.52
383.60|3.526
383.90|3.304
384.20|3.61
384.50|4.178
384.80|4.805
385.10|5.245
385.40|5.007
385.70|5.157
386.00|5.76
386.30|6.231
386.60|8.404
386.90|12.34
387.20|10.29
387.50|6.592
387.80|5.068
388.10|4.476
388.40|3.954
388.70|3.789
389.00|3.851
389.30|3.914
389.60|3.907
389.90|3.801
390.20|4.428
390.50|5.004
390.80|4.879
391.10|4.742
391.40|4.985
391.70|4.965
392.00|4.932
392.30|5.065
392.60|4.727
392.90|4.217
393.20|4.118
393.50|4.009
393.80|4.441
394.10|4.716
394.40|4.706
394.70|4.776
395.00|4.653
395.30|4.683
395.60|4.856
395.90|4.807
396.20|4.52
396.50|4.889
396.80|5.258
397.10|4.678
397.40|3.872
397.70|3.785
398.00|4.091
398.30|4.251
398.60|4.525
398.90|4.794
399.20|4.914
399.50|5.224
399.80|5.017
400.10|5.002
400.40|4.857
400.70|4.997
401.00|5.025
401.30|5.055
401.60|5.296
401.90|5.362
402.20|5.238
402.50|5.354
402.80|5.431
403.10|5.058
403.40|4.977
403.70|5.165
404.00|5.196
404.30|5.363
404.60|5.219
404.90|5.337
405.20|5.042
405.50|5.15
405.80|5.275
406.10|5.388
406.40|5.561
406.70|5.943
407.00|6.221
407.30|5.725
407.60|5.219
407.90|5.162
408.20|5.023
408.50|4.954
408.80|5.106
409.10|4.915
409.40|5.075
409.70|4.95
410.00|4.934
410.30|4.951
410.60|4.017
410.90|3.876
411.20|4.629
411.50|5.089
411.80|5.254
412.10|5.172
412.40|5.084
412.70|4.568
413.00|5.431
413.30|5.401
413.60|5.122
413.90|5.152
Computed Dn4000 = 1.08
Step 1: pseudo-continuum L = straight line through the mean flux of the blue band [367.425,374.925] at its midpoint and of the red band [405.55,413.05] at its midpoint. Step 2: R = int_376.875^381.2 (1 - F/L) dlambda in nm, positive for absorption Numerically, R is 0.289 nm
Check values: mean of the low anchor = 4.36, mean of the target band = 4.21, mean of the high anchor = 5.1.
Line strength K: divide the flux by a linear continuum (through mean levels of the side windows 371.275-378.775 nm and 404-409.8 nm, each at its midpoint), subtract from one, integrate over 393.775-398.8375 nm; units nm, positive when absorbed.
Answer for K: 0.55 nm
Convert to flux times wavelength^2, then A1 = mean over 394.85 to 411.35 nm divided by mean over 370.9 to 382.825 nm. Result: 1.2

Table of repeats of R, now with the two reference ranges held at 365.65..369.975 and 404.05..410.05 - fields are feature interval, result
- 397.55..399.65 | 0.158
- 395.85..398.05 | 0.139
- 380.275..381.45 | -0.133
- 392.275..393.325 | 0.027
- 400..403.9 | -0.081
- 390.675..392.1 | -0.116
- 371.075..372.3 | -0.160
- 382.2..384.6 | 0.146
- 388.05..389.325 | 0.125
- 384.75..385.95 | -0.253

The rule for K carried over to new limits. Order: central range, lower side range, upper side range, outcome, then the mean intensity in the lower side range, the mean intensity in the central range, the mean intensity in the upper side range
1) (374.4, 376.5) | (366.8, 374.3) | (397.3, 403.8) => 0.246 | 4.35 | 3.91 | 4.88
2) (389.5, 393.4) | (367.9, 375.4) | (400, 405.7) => 0.223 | 4.38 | 4.6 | 5.17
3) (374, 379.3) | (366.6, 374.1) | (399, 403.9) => 0.467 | 4.34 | 4.1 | 5.12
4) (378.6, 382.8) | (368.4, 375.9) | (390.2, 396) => 0.173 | 4.43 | 4.35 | 4.69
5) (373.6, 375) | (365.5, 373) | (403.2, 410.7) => 0.168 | 4.11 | 3.75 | 5.2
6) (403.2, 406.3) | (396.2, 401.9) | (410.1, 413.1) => -0.283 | 4.76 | 5.21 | 4.8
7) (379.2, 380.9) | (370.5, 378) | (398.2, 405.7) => 0.269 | 4.67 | 4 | 5.08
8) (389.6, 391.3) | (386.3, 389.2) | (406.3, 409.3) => 0.483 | 6.47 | 4.52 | 5.37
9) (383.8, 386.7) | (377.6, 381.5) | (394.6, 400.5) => -0.471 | 4.31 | 5.15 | 4.67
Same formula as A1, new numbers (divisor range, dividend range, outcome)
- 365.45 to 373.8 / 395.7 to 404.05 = 1.33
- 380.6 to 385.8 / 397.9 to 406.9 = 1.29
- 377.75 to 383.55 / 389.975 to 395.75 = 1.15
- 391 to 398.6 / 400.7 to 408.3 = 1.22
